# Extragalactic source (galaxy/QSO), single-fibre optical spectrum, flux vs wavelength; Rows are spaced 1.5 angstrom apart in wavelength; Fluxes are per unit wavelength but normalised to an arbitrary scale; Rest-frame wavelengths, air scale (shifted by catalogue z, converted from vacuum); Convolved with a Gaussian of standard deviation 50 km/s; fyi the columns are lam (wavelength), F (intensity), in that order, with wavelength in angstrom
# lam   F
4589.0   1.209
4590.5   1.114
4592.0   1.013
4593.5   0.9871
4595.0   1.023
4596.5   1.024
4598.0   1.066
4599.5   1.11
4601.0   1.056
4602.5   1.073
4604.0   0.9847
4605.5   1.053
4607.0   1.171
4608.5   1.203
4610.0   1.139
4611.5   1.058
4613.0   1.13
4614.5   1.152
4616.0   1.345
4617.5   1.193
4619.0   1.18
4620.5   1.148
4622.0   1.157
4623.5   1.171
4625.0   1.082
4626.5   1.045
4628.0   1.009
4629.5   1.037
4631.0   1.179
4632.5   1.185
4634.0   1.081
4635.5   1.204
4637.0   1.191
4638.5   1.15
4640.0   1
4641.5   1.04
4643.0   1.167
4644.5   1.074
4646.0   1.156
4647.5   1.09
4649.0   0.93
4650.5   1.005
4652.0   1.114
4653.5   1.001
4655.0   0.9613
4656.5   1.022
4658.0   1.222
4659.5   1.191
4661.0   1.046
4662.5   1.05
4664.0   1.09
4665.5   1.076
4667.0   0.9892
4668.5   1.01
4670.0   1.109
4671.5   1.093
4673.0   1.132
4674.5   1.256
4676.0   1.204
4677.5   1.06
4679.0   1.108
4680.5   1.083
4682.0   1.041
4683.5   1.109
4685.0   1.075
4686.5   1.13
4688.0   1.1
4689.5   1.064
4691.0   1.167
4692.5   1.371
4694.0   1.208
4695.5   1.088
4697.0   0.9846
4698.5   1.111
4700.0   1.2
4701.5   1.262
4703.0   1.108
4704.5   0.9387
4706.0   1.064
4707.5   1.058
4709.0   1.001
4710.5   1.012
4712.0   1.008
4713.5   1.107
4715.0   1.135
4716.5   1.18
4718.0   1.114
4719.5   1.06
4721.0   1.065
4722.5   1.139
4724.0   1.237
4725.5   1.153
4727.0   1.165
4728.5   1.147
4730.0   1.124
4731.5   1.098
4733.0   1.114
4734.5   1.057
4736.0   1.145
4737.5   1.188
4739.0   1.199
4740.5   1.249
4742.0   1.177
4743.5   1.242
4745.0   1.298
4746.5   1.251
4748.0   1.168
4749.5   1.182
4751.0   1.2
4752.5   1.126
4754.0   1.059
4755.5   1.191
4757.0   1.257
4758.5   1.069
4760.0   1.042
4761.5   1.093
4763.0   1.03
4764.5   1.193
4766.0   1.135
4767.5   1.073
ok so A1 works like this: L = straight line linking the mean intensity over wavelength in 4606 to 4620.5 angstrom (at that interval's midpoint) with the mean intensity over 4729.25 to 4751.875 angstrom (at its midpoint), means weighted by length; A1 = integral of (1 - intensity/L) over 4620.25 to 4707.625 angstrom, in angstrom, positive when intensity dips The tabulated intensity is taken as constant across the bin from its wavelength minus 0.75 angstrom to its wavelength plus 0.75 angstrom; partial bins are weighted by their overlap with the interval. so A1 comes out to 5.4 angstrom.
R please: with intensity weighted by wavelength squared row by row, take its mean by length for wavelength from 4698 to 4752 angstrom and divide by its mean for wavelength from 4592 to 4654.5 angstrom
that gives 1.08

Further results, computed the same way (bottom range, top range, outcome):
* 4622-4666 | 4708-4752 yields 1.09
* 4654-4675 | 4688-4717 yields 1.04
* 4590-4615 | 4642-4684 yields 1.03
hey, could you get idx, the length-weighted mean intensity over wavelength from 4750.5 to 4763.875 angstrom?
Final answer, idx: 1.12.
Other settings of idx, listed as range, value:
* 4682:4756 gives 1.13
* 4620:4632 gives 1.1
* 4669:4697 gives 1.13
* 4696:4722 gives 1.08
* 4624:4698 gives 1.1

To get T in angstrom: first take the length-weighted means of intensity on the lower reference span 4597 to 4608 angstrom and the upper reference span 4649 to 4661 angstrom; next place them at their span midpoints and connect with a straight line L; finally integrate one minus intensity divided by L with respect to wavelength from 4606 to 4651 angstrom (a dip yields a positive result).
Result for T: -2.25 angstrom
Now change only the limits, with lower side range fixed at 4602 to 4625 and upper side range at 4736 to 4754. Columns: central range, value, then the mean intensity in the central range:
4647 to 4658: 1.2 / 1.03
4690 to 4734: 2.5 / 1.12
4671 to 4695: 0.7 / 1.14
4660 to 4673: 1.1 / 1.06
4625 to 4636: 0.5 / 1.1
